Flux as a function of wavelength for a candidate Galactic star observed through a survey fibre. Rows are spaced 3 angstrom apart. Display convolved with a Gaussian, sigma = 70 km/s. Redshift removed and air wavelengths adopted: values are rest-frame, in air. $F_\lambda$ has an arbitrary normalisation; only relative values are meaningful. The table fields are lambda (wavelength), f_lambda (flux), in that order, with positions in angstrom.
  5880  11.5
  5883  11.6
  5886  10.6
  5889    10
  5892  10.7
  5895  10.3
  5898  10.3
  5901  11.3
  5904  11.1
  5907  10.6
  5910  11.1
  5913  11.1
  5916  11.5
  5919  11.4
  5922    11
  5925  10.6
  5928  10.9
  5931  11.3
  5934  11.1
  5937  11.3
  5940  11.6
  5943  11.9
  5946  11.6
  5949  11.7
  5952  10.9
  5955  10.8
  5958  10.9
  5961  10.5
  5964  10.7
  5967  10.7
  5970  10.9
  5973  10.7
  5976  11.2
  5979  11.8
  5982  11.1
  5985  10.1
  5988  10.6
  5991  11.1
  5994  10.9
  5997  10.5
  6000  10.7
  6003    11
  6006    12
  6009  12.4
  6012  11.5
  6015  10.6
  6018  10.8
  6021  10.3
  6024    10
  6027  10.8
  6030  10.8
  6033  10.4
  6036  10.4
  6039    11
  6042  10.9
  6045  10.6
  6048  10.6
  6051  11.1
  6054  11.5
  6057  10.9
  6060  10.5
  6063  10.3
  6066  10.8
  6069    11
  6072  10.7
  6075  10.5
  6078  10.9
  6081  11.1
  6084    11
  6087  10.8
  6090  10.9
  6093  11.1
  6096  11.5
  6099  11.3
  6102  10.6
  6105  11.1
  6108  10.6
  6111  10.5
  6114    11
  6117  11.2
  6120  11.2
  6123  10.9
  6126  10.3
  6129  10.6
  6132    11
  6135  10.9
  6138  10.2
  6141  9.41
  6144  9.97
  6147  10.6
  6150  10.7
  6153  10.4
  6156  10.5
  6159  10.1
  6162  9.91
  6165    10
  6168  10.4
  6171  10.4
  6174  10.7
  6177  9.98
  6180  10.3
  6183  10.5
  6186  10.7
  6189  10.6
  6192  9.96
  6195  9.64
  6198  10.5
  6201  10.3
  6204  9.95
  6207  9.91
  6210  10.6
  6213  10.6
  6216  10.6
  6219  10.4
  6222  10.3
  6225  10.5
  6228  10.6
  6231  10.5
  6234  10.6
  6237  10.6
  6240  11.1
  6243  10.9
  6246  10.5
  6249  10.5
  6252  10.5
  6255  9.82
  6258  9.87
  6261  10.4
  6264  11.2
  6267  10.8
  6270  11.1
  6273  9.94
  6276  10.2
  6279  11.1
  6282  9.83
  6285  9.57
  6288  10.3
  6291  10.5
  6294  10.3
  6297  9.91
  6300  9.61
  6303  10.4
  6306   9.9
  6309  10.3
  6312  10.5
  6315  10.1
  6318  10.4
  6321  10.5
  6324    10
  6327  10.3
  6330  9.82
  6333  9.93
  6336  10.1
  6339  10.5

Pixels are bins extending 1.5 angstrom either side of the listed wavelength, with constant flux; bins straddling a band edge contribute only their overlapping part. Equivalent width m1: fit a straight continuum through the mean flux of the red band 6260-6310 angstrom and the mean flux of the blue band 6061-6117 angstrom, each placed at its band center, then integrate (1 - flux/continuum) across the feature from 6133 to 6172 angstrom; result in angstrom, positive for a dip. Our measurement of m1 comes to 1.5 angstrom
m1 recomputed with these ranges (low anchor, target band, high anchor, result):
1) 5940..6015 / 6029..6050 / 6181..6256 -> 0.5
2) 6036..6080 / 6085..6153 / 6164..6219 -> -1.0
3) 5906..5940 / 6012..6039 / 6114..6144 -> 0.7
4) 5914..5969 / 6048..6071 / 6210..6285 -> 0.1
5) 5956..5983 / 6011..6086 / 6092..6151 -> 0.5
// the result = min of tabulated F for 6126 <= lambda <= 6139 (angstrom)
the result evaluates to 10.2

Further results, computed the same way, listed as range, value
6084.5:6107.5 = 10.6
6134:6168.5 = 9.41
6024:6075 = 10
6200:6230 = 9.91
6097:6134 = 10.3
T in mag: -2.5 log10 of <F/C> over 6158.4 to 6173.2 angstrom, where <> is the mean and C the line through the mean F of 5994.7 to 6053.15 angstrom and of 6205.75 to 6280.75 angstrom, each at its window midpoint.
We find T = 0.05 mag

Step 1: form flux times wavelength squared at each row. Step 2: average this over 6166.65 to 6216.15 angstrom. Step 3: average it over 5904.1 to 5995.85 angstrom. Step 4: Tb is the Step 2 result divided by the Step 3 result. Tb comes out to 1.01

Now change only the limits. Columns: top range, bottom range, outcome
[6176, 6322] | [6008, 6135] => 1.01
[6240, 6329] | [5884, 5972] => 1.06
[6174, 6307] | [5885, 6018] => 1.03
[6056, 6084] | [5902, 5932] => 1.02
